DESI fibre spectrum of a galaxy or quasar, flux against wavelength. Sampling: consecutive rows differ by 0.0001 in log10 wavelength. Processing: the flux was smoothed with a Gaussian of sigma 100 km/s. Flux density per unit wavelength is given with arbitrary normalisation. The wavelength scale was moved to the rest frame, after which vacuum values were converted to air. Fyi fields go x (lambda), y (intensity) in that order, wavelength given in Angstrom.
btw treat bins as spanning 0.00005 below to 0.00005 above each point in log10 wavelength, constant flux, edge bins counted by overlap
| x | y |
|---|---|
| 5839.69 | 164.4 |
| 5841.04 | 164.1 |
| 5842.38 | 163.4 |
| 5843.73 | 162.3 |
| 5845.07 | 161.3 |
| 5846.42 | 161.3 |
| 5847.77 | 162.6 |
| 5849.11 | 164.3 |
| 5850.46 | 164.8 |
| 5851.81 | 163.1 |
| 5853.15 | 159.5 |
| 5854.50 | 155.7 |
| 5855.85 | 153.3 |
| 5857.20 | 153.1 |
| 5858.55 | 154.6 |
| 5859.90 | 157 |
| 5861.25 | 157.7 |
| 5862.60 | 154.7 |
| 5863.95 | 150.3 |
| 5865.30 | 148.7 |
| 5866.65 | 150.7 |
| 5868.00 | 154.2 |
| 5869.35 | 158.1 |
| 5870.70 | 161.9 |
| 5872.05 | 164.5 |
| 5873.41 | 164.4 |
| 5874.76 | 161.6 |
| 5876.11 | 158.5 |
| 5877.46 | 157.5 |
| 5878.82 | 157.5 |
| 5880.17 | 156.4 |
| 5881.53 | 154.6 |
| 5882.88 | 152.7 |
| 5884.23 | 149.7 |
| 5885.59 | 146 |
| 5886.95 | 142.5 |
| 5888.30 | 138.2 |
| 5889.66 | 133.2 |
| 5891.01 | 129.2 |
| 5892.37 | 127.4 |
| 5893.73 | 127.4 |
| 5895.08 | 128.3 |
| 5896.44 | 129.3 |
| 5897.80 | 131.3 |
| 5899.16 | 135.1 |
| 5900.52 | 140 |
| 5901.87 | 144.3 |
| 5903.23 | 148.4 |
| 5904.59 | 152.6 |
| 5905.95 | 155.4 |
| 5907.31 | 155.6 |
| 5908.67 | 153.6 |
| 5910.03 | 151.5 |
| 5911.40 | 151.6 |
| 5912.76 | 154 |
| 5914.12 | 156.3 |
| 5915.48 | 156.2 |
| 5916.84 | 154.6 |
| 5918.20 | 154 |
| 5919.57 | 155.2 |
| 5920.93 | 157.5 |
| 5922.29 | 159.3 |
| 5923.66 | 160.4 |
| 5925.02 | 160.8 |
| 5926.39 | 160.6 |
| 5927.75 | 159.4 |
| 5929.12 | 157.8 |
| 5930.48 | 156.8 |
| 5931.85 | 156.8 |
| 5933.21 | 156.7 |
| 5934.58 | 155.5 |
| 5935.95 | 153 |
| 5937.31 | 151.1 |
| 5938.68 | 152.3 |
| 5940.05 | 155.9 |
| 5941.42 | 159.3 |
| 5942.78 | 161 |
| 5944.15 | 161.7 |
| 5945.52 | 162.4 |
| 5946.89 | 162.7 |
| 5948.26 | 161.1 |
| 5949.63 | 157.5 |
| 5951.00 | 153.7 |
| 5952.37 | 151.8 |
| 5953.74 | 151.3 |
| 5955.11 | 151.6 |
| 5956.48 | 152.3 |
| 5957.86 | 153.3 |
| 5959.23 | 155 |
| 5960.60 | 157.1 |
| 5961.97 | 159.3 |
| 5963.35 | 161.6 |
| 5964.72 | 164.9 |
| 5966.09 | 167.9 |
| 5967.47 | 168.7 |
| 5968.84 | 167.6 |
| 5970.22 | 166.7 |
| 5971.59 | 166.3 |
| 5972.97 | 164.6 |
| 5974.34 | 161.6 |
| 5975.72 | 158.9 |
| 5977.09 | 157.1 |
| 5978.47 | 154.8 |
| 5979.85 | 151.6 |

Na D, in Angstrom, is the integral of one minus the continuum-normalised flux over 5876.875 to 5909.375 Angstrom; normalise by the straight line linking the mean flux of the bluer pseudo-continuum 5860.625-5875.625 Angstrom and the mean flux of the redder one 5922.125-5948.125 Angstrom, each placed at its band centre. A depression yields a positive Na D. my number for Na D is 2.9 Angstrom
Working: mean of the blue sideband 157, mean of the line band 144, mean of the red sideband 158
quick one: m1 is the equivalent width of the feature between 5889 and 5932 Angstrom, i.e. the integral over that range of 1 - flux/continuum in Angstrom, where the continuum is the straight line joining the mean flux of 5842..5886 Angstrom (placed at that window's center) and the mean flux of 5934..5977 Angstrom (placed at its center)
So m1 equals 2.65 Angstrom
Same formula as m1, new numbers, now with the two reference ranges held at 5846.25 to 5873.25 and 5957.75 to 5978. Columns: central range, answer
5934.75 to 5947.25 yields 0.3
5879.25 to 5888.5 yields 0.5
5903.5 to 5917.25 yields 0.5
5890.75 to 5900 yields 1.7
